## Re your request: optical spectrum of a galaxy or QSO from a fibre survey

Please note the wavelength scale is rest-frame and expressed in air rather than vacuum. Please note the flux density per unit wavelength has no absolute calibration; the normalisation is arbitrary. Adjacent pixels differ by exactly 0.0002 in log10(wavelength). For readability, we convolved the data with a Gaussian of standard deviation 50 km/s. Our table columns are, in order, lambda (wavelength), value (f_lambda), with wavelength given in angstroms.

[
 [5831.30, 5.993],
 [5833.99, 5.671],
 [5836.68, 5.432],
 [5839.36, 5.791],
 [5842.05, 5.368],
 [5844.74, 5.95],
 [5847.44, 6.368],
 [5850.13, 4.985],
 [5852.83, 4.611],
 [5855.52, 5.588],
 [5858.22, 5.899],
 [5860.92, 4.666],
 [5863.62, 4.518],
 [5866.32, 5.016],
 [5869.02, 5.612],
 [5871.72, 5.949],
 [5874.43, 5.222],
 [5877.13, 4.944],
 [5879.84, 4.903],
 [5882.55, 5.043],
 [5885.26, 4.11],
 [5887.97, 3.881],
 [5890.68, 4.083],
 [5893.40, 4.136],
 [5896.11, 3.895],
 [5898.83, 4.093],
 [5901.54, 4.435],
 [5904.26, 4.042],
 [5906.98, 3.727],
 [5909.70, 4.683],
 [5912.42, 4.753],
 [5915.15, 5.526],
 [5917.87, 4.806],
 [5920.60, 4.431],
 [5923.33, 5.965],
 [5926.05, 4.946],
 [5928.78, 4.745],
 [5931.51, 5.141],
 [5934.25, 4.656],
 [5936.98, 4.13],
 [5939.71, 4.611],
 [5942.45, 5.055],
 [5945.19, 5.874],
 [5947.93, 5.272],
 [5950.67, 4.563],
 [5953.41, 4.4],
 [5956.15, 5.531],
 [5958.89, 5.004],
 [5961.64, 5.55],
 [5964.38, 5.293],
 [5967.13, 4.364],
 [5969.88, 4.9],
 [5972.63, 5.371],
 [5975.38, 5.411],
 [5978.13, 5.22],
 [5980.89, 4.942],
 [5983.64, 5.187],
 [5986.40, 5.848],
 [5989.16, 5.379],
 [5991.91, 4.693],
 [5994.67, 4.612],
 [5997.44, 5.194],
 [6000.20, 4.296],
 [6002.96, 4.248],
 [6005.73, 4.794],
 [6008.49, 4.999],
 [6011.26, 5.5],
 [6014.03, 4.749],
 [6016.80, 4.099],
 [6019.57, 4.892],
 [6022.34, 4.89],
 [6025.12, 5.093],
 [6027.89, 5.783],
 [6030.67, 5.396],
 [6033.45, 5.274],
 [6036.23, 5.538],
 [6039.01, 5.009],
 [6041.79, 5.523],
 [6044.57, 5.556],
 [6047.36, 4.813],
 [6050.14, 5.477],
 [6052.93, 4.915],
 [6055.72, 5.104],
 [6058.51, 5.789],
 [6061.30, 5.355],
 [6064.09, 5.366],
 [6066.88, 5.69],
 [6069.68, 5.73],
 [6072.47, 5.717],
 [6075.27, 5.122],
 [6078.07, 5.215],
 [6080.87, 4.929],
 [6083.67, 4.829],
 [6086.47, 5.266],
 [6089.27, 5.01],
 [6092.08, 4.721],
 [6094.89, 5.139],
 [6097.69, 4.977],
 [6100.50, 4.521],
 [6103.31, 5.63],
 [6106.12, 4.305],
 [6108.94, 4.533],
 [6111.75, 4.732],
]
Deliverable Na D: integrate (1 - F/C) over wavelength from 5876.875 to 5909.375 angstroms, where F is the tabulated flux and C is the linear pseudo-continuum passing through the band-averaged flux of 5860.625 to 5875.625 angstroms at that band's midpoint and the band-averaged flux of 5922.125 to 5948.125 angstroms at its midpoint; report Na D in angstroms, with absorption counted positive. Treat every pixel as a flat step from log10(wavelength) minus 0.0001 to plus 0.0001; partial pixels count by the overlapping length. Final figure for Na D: 5.5 angstroms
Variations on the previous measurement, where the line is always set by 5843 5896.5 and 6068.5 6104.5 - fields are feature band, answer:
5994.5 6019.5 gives 1.7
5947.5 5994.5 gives -0.4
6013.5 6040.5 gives 0.0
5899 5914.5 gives 2.0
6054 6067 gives -0.8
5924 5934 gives 0.1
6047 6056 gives 0.0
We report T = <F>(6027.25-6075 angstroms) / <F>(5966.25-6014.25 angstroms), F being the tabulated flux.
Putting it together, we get 1.08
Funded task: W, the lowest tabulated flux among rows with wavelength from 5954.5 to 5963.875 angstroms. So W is 5.004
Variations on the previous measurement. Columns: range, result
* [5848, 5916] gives 3.727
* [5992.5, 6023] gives 4.099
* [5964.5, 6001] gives 4.296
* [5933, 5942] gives 4.13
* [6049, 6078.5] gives 4.915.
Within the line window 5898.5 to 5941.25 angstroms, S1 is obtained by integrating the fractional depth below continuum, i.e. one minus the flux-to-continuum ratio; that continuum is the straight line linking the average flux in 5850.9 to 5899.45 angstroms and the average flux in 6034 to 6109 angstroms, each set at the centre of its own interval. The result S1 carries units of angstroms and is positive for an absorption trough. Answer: 1.8 angstroms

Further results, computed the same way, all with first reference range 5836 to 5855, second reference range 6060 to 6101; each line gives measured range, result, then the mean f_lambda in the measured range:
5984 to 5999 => 0.5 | 5.14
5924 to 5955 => 2.9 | 4.88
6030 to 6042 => -0.2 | 5.33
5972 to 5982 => 0.2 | 5.23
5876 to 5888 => 1.8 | 4.64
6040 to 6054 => -0.1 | 5.26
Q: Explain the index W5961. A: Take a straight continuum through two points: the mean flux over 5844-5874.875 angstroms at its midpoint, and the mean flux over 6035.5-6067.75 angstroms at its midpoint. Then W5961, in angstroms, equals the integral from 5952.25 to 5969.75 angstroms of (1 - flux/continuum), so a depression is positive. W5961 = 1.1 angstroms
